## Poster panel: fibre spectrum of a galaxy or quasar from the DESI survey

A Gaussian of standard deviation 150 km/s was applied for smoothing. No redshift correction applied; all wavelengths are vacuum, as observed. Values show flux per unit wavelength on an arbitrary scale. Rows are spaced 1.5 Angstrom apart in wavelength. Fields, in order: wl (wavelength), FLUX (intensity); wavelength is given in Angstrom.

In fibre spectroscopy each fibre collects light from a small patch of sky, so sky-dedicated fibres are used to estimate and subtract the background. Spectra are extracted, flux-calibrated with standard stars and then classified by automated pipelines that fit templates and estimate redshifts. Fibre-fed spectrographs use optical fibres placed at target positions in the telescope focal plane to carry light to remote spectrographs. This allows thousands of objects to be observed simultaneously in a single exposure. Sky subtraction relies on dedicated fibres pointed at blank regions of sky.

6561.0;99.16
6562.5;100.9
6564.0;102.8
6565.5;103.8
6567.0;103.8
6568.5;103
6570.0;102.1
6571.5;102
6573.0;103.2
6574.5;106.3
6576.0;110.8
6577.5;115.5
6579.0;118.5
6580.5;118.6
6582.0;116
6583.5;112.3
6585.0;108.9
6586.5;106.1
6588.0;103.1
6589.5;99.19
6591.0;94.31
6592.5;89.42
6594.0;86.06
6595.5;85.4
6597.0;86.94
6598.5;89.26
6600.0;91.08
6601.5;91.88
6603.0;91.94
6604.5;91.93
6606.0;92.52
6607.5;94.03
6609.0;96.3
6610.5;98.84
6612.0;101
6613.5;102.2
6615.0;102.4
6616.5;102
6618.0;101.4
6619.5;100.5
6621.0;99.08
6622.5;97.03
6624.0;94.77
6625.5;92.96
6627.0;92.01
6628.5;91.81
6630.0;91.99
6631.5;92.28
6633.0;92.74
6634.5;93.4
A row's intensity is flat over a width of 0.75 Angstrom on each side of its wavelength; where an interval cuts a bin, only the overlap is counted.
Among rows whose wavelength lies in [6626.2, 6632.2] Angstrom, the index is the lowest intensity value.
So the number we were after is 91.81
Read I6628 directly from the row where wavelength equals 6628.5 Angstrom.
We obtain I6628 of 91.81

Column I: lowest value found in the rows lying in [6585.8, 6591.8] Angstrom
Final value 94.31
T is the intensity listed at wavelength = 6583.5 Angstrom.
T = 112.3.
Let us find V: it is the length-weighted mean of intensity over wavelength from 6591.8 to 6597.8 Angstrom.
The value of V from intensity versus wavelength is 87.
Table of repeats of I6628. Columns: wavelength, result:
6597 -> 86.94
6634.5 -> 93.4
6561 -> 99.16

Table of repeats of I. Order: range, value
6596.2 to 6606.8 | 86.94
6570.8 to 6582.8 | 102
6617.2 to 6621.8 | 99.08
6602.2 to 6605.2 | 91.93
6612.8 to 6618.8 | 101.4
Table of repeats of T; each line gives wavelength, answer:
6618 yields 101.4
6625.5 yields 92.96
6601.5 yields 91.88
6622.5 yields 97.03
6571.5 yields 102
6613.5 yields 102.2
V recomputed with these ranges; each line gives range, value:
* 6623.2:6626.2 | 93.9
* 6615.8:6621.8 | 101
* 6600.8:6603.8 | 91.9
